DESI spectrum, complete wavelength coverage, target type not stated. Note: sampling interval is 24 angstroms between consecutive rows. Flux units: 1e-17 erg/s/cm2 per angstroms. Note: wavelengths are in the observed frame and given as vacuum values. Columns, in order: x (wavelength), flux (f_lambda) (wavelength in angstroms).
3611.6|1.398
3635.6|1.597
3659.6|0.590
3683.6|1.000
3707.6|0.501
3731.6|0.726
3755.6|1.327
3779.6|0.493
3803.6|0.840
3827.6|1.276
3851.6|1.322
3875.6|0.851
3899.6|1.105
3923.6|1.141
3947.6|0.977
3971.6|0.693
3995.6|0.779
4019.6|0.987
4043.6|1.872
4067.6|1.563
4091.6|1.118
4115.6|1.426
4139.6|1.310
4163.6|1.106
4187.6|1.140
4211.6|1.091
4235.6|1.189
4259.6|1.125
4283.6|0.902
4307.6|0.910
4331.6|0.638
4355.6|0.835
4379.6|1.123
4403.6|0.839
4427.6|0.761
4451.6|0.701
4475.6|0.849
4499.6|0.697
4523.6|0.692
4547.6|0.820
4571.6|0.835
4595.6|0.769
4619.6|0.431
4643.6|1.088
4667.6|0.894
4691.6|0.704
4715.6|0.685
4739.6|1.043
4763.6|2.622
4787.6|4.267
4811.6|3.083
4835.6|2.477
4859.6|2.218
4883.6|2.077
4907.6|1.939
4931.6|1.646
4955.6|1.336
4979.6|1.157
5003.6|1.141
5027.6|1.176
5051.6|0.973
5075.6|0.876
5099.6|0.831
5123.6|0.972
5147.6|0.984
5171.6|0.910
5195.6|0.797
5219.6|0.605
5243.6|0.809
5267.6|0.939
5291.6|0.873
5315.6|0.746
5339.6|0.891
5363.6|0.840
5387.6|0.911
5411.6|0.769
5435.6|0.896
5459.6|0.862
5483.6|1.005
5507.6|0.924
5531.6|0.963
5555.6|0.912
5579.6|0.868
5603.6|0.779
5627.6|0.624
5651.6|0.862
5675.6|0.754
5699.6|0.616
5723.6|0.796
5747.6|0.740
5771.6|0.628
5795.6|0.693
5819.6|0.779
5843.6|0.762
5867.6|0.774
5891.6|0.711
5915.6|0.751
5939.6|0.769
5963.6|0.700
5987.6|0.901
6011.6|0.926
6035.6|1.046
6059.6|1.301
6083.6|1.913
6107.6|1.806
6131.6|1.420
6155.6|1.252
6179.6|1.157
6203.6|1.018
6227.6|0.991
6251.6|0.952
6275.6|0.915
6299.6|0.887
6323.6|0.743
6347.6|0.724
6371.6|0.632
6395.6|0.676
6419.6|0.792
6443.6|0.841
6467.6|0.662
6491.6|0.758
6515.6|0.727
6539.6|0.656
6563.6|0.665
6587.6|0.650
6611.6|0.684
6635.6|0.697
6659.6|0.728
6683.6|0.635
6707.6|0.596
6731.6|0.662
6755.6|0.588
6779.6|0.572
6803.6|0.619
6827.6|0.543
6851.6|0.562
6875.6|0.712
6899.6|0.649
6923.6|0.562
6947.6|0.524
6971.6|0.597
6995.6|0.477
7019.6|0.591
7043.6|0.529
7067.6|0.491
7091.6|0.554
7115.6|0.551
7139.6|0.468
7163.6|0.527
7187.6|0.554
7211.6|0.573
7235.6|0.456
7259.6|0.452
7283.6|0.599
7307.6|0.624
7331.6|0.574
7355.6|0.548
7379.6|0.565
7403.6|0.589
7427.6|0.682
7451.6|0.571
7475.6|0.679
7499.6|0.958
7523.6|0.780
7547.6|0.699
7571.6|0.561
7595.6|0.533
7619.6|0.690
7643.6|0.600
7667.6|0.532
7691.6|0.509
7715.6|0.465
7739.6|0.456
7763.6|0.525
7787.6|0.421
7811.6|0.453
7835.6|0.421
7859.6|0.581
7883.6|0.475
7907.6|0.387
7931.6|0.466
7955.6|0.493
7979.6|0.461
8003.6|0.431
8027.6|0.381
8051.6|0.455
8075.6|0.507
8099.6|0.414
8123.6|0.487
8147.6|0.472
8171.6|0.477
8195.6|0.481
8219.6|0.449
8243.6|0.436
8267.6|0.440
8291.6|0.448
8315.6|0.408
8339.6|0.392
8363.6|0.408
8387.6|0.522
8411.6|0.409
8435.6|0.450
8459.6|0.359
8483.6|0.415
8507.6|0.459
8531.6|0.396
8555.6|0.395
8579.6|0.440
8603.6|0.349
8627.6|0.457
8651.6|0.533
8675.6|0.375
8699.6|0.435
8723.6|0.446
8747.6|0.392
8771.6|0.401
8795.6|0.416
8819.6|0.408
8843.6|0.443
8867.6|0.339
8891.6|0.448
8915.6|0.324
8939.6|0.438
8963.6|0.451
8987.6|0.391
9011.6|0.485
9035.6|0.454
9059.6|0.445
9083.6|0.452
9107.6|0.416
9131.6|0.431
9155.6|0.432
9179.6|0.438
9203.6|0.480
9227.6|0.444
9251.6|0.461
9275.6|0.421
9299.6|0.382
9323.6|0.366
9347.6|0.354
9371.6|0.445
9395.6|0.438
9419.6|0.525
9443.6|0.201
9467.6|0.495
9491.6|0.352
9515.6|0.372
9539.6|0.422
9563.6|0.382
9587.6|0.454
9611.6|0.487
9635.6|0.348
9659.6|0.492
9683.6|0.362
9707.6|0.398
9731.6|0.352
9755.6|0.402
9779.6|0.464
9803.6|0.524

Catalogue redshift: 2.935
